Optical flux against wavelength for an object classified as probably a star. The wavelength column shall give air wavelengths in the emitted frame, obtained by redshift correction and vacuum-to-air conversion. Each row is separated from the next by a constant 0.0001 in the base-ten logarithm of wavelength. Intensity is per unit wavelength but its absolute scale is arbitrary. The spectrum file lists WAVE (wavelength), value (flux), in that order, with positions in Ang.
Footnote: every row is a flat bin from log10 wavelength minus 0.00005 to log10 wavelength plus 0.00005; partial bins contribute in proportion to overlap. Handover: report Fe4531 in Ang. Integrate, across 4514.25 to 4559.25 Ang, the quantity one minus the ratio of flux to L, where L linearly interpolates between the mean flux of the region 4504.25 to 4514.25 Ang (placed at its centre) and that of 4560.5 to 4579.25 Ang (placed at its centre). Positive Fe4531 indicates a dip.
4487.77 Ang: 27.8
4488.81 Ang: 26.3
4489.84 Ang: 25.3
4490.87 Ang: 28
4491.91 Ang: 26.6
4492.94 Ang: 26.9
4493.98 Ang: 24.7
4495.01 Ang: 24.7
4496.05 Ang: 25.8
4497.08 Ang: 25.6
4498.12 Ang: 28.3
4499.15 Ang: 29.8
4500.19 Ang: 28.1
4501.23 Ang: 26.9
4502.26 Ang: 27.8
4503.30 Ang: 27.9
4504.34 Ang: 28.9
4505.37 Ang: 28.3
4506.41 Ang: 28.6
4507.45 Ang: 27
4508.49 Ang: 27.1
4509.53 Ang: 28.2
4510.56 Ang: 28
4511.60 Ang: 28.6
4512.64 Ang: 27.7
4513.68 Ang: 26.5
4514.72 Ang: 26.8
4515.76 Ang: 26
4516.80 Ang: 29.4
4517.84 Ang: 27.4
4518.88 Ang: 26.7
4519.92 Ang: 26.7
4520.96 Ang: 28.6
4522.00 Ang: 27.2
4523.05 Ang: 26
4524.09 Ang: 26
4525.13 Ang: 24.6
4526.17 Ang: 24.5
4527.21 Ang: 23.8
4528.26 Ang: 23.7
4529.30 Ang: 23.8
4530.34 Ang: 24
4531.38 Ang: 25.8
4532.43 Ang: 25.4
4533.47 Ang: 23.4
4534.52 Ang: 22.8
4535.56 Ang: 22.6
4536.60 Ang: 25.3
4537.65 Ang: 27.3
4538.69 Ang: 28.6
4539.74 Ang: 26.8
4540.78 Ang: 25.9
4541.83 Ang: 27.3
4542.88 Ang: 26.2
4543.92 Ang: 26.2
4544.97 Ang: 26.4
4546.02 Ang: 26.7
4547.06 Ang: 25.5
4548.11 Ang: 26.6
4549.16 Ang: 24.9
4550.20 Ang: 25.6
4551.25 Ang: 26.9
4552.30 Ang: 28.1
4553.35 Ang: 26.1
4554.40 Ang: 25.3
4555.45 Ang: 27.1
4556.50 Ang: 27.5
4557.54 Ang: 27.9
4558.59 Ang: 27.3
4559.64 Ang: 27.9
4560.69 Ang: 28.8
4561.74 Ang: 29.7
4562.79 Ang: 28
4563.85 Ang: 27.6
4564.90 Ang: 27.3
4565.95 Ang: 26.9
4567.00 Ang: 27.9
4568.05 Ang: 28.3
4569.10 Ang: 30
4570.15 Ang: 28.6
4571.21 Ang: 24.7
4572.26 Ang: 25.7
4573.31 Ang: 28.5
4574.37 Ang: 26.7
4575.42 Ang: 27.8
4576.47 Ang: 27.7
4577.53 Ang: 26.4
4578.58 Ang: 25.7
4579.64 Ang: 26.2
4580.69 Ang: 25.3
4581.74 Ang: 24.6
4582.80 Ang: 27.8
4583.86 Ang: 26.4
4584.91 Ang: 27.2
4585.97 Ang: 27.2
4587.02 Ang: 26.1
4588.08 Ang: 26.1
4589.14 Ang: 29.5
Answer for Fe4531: 2.7 Ang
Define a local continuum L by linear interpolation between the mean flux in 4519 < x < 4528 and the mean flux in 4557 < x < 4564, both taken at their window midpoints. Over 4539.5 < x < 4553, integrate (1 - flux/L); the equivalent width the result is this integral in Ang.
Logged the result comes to 0.5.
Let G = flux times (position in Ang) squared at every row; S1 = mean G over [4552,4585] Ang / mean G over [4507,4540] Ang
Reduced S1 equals 1.1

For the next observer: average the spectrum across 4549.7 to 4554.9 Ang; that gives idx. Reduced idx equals 26.4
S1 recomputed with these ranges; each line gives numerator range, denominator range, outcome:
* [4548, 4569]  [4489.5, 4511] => 1.03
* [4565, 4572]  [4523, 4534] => 1.14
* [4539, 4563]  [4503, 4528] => 1.01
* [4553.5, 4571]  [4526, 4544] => 1.12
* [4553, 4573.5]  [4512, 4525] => 1.04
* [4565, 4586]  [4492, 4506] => 1.03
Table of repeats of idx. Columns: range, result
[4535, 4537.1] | 24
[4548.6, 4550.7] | 25.3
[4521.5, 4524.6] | 26.3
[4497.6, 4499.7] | 29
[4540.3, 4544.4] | 26.4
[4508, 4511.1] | 27.8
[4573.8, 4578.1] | 27.1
